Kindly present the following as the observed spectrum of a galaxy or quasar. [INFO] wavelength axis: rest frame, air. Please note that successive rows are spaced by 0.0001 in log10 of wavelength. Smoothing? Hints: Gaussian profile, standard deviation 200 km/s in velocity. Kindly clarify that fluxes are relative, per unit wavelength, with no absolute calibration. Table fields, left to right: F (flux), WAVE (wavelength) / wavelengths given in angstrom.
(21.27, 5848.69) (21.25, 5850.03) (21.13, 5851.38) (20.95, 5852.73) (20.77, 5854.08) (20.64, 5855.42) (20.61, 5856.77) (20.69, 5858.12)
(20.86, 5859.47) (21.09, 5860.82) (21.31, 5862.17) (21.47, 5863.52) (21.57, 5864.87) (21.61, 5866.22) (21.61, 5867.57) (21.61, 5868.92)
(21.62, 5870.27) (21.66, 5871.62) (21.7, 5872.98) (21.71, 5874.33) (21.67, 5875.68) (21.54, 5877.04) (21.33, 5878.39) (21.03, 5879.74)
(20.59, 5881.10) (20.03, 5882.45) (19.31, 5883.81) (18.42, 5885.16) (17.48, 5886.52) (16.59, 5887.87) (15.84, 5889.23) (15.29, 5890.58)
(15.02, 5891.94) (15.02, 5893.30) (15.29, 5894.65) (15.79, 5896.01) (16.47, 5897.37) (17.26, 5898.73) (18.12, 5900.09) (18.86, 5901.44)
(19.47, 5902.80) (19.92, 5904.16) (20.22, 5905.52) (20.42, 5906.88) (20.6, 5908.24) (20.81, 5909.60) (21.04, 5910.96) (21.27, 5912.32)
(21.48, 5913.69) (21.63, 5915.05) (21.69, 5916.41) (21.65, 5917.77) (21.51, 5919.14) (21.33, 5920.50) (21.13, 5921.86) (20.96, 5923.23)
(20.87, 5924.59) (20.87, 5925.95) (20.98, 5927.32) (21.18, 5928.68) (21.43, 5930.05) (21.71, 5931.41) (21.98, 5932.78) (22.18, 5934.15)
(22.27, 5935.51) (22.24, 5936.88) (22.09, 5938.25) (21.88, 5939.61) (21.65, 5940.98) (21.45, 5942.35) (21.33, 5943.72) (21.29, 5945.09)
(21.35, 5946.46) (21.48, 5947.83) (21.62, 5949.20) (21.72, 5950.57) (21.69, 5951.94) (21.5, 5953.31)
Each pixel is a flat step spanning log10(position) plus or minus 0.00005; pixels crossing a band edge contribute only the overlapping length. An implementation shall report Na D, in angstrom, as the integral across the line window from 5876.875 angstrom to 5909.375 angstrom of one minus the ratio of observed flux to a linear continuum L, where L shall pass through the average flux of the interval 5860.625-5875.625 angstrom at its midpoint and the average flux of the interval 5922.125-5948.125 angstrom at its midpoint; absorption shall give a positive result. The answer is 4.9 angstrom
